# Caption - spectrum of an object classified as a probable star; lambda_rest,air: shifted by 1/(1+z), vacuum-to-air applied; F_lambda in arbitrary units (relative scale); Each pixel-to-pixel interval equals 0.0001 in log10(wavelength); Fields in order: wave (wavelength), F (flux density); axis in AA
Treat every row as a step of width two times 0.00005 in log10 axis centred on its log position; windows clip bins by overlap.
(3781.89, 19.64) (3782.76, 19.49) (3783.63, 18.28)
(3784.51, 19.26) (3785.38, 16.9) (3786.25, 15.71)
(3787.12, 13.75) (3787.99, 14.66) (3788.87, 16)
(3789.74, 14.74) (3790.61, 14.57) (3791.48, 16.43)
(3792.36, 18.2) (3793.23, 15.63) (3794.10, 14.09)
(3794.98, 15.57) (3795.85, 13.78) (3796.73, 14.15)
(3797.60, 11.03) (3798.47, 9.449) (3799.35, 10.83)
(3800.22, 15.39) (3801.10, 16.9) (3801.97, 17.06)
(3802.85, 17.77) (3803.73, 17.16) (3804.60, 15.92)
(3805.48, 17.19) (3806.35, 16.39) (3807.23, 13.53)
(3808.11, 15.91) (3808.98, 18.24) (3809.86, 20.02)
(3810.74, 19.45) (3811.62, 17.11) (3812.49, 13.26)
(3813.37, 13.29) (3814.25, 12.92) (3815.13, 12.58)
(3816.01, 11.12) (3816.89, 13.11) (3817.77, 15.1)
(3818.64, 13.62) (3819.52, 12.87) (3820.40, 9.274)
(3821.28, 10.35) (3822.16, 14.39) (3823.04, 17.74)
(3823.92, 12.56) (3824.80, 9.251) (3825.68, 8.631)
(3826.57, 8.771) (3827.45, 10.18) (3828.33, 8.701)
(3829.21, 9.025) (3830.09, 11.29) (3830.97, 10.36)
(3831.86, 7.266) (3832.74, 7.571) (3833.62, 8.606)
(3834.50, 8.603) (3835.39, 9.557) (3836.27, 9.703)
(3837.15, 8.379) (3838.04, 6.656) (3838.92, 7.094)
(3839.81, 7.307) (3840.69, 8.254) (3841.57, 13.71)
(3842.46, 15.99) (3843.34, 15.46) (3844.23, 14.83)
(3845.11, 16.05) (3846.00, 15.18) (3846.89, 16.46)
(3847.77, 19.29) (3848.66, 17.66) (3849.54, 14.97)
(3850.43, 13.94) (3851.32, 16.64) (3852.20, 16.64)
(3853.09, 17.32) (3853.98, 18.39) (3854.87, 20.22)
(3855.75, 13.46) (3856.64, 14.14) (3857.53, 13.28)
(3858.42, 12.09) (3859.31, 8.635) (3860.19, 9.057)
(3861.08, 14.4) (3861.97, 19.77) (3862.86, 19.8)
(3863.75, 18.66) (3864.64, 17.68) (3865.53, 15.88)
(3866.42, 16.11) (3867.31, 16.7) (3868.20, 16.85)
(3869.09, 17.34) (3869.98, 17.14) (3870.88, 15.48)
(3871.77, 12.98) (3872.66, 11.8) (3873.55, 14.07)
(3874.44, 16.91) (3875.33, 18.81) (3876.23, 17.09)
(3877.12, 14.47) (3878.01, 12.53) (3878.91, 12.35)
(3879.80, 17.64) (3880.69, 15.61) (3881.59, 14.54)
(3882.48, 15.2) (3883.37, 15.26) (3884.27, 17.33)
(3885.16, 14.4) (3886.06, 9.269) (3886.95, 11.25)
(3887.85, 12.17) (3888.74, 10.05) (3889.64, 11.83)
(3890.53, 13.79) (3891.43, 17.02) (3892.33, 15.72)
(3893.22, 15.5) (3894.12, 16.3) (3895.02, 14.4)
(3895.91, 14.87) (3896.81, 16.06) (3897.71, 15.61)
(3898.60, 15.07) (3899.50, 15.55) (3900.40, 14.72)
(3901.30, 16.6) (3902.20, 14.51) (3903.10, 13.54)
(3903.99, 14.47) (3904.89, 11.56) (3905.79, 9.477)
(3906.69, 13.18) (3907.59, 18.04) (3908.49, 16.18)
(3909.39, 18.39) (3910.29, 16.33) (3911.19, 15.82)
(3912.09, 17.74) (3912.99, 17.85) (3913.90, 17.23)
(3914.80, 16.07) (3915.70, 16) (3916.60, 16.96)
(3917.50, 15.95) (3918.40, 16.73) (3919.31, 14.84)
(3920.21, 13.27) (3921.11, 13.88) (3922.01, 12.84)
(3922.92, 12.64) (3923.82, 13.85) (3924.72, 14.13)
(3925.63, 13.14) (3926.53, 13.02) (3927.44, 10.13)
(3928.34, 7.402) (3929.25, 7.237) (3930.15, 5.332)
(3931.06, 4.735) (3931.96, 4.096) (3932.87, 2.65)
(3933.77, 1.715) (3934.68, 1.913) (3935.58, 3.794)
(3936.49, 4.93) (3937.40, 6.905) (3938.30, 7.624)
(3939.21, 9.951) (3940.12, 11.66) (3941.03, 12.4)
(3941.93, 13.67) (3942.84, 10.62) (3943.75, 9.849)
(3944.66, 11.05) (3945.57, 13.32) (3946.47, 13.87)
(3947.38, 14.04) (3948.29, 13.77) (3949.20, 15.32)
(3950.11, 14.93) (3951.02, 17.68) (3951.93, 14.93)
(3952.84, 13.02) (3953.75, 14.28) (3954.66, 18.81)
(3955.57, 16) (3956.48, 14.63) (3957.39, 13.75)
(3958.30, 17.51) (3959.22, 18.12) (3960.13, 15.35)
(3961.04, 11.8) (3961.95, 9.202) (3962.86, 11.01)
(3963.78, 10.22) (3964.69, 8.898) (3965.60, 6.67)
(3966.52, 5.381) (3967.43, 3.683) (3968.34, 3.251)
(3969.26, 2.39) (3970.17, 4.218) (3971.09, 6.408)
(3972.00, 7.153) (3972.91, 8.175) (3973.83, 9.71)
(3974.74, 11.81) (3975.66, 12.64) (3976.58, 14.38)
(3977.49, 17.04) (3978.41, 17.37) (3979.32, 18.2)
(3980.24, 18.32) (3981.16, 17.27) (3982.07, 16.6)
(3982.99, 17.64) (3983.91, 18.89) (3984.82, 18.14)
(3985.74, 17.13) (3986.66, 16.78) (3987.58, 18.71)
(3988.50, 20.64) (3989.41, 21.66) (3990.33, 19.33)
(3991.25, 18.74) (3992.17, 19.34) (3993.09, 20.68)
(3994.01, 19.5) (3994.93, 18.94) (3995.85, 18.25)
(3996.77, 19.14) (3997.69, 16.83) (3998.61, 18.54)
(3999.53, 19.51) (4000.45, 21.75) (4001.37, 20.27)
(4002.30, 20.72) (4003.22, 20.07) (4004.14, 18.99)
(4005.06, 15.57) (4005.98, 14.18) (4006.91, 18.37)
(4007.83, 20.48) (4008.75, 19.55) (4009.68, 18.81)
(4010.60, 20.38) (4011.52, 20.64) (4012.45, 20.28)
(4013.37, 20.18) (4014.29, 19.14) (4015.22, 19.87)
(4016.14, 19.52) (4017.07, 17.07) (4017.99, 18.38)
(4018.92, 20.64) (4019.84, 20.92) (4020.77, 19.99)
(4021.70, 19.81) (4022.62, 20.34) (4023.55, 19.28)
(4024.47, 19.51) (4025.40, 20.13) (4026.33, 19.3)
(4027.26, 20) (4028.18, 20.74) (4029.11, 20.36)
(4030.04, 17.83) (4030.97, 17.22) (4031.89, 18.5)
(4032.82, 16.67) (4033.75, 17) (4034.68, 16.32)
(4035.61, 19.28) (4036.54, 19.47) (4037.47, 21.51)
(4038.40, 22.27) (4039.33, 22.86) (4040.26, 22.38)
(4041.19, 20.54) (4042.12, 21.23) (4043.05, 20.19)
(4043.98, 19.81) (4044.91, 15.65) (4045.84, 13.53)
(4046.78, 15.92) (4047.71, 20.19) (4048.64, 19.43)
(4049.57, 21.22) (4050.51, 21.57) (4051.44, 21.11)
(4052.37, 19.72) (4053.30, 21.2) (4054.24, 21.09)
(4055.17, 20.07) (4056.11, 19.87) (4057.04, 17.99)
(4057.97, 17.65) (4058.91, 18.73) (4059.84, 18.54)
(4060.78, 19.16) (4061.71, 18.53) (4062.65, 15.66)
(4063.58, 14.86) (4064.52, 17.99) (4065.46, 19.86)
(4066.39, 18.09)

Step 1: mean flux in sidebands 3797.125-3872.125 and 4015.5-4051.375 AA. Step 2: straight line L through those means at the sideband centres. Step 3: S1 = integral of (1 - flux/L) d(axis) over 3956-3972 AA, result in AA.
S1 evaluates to 7.25 AA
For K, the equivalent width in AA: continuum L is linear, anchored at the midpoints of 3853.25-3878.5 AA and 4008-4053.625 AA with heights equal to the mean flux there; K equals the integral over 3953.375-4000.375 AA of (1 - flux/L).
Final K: 9.59 AA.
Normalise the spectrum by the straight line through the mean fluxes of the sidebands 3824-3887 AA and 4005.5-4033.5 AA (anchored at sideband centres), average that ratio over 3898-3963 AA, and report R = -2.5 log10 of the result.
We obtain 0.25 mag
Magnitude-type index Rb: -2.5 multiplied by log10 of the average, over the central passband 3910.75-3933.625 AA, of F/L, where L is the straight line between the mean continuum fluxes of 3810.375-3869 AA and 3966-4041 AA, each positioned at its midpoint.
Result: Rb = 0.23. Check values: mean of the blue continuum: 13.3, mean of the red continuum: 17.4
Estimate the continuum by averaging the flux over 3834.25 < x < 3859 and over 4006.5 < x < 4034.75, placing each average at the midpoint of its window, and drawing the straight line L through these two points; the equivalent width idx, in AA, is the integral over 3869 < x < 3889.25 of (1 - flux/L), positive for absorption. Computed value 0.3 AA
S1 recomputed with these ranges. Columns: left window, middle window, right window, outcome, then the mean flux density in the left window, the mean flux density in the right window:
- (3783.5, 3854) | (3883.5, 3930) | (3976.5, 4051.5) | 5.3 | 13.7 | 19.1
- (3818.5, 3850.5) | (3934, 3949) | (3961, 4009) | 4.5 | 11.6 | 15.1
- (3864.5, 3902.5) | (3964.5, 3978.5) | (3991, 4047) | 7.3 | 15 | 19.2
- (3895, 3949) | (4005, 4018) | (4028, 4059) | -1.0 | 12.4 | 19.4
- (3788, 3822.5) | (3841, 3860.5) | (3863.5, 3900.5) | -0.3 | 14.7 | 15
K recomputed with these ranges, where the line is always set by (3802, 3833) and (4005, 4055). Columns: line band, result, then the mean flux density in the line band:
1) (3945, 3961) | 1.9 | 15.1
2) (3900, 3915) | 0.5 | 15.4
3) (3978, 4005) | -0.8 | 18.9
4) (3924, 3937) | 7.6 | 6.87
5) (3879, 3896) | 1.1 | 14.3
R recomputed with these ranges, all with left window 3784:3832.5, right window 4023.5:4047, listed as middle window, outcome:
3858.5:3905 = 0.05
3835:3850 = 0.16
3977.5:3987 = 0.02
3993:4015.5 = -0.04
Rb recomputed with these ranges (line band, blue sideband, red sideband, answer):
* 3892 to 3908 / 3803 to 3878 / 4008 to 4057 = 0.06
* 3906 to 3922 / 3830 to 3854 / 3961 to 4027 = -0.12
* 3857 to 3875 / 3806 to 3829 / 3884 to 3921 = -0.08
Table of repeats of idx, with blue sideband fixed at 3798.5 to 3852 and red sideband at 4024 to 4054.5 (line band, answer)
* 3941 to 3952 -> 2.1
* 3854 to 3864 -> -0.6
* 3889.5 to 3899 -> 0.0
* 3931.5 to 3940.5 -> 6.0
